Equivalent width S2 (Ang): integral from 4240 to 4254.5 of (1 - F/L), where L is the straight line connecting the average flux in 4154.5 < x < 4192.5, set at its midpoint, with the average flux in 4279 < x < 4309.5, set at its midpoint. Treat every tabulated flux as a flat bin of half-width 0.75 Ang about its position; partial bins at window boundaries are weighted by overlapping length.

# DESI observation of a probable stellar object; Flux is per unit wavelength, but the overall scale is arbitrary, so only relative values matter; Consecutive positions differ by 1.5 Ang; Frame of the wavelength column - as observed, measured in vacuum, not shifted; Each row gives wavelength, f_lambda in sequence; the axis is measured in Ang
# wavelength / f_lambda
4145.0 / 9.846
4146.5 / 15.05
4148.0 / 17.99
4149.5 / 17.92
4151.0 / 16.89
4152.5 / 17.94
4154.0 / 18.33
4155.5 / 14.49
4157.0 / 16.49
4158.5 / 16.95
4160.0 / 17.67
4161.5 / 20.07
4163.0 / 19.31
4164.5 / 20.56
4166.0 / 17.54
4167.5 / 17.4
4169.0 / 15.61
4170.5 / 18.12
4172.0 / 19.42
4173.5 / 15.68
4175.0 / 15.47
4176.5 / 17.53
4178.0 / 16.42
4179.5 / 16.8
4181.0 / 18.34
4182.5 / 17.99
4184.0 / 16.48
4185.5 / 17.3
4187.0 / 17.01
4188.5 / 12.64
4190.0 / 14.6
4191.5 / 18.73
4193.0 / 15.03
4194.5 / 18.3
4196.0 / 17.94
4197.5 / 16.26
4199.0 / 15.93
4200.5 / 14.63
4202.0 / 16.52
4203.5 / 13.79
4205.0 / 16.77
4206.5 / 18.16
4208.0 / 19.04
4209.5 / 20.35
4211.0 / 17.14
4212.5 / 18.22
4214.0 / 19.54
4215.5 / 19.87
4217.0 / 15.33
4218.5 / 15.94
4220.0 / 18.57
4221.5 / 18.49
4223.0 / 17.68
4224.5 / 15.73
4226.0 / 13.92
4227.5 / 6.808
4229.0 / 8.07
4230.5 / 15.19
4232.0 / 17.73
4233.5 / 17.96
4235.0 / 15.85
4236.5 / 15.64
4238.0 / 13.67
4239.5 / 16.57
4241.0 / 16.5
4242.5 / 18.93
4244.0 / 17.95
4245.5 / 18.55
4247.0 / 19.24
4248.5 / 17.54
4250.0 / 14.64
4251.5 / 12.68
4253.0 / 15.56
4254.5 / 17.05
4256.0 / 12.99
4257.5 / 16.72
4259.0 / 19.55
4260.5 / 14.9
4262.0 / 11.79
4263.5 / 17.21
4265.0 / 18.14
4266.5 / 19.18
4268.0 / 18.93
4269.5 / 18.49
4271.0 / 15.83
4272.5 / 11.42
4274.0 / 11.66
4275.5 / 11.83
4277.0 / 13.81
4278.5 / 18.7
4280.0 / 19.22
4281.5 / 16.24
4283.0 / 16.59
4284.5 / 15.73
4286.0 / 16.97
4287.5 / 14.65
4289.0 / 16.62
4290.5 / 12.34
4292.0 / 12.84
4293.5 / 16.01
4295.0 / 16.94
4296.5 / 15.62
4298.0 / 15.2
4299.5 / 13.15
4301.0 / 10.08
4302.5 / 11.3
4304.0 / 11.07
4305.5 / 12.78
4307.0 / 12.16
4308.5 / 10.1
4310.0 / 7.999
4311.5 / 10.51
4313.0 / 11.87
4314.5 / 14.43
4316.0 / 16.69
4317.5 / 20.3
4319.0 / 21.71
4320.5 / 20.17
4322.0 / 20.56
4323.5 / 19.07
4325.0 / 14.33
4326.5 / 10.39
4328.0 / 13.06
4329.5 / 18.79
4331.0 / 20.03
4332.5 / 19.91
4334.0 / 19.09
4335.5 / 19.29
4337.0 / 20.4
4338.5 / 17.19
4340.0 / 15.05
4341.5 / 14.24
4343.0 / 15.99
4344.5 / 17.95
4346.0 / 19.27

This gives -1.4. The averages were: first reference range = 17.1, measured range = 16.8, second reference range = 14.3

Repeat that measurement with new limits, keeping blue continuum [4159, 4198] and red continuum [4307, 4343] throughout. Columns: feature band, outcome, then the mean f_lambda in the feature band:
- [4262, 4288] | 0.8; 16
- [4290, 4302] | 1.8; 14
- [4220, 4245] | 2.0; 15.5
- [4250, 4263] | 1.2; 15.2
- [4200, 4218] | -0.5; 17.5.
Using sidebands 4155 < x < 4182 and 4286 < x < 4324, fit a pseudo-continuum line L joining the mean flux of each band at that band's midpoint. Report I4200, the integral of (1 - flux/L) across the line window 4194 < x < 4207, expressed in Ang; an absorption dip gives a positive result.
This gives 0.3 Ang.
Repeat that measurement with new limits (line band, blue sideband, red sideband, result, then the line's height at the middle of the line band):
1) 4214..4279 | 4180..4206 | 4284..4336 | -0.32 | 15.8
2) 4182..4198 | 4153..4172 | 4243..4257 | 0.70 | 17.3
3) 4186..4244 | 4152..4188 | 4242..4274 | 2.01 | 16.9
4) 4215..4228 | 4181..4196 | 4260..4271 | 0.65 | 16.7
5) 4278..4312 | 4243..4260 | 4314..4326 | 6.97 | 17.7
